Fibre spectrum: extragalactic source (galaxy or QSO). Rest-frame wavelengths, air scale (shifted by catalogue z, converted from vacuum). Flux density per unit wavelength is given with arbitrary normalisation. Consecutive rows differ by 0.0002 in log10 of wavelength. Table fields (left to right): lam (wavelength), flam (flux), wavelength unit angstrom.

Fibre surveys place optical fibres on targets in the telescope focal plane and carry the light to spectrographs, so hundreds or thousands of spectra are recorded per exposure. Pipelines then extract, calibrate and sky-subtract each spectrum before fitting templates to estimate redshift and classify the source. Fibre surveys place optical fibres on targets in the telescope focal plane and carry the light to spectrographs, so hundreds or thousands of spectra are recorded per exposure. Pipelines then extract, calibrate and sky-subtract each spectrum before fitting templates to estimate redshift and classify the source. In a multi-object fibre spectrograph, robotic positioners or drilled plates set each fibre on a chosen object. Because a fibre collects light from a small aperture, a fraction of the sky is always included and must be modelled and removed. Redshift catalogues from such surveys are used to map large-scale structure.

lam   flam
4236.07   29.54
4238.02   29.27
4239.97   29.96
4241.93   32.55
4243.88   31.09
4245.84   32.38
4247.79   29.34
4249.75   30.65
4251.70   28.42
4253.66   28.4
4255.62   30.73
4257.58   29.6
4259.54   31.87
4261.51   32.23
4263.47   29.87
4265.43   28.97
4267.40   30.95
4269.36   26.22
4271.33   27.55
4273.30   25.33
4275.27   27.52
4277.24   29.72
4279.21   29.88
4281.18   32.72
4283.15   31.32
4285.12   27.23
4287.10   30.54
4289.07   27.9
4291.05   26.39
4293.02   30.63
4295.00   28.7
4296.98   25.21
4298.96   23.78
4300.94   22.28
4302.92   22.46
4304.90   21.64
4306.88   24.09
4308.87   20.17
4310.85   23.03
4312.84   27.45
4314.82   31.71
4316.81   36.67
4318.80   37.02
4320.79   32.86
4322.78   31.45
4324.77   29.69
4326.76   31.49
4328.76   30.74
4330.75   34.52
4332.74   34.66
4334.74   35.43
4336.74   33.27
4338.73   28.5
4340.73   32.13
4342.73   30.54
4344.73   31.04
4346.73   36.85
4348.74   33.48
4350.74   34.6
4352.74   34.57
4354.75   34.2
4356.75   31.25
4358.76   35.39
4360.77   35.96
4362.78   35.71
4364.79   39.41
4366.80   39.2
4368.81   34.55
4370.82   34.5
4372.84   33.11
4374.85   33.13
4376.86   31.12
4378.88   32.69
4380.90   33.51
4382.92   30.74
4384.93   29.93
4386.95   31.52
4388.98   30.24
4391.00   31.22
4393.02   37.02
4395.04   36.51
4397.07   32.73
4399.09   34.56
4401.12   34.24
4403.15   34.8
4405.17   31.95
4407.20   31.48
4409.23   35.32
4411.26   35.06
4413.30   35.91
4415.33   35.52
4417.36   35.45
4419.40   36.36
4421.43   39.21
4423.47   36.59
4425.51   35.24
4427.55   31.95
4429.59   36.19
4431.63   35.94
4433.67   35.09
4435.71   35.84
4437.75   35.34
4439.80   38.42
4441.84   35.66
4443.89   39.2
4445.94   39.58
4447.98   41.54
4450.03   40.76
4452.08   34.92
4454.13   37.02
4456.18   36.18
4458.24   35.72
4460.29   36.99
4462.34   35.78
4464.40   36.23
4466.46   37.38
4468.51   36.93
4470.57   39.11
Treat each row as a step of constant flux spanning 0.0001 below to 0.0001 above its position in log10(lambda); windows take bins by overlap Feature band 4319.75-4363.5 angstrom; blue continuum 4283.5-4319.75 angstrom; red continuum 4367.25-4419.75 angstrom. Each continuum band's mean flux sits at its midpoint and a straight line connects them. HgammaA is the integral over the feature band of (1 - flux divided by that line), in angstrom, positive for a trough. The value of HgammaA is -4.6 angstrom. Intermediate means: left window 27.1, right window 33.6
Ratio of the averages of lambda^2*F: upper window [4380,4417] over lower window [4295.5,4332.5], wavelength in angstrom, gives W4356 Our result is 1.23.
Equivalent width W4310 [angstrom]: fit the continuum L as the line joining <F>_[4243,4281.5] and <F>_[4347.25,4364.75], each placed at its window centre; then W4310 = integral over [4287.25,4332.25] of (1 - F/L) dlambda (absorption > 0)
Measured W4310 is 5.5 angstrom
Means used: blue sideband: 29.6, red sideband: 34.7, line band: 28.3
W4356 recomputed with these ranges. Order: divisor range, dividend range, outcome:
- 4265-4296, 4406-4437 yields 1.31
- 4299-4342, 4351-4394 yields 1.17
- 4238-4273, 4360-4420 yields 1.21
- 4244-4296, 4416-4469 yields 1.35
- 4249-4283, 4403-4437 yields 1.28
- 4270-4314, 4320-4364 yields 1.27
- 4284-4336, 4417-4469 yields 1.36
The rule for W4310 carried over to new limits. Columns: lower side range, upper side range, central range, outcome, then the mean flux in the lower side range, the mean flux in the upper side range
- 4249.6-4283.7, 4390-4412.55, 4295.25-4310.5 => 3.79 angstrom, 29.5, 34.1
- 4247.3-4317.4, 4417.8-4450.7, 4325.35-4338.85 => -0.82 angstrom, 28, 37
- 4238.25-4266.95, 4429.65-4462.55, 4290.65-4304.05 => 2.68 angstrom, 30.4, 37.1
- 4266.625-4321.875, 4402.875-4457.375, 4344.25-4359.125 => -1.22 angstrom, 27.9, 36.2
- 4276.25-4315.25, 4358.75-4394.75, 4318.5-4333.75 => -1.66 angstrom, 26.8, 33.8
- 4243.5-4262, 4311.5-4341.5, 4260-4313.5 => 6.96 angstrom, 30.4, 32.4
